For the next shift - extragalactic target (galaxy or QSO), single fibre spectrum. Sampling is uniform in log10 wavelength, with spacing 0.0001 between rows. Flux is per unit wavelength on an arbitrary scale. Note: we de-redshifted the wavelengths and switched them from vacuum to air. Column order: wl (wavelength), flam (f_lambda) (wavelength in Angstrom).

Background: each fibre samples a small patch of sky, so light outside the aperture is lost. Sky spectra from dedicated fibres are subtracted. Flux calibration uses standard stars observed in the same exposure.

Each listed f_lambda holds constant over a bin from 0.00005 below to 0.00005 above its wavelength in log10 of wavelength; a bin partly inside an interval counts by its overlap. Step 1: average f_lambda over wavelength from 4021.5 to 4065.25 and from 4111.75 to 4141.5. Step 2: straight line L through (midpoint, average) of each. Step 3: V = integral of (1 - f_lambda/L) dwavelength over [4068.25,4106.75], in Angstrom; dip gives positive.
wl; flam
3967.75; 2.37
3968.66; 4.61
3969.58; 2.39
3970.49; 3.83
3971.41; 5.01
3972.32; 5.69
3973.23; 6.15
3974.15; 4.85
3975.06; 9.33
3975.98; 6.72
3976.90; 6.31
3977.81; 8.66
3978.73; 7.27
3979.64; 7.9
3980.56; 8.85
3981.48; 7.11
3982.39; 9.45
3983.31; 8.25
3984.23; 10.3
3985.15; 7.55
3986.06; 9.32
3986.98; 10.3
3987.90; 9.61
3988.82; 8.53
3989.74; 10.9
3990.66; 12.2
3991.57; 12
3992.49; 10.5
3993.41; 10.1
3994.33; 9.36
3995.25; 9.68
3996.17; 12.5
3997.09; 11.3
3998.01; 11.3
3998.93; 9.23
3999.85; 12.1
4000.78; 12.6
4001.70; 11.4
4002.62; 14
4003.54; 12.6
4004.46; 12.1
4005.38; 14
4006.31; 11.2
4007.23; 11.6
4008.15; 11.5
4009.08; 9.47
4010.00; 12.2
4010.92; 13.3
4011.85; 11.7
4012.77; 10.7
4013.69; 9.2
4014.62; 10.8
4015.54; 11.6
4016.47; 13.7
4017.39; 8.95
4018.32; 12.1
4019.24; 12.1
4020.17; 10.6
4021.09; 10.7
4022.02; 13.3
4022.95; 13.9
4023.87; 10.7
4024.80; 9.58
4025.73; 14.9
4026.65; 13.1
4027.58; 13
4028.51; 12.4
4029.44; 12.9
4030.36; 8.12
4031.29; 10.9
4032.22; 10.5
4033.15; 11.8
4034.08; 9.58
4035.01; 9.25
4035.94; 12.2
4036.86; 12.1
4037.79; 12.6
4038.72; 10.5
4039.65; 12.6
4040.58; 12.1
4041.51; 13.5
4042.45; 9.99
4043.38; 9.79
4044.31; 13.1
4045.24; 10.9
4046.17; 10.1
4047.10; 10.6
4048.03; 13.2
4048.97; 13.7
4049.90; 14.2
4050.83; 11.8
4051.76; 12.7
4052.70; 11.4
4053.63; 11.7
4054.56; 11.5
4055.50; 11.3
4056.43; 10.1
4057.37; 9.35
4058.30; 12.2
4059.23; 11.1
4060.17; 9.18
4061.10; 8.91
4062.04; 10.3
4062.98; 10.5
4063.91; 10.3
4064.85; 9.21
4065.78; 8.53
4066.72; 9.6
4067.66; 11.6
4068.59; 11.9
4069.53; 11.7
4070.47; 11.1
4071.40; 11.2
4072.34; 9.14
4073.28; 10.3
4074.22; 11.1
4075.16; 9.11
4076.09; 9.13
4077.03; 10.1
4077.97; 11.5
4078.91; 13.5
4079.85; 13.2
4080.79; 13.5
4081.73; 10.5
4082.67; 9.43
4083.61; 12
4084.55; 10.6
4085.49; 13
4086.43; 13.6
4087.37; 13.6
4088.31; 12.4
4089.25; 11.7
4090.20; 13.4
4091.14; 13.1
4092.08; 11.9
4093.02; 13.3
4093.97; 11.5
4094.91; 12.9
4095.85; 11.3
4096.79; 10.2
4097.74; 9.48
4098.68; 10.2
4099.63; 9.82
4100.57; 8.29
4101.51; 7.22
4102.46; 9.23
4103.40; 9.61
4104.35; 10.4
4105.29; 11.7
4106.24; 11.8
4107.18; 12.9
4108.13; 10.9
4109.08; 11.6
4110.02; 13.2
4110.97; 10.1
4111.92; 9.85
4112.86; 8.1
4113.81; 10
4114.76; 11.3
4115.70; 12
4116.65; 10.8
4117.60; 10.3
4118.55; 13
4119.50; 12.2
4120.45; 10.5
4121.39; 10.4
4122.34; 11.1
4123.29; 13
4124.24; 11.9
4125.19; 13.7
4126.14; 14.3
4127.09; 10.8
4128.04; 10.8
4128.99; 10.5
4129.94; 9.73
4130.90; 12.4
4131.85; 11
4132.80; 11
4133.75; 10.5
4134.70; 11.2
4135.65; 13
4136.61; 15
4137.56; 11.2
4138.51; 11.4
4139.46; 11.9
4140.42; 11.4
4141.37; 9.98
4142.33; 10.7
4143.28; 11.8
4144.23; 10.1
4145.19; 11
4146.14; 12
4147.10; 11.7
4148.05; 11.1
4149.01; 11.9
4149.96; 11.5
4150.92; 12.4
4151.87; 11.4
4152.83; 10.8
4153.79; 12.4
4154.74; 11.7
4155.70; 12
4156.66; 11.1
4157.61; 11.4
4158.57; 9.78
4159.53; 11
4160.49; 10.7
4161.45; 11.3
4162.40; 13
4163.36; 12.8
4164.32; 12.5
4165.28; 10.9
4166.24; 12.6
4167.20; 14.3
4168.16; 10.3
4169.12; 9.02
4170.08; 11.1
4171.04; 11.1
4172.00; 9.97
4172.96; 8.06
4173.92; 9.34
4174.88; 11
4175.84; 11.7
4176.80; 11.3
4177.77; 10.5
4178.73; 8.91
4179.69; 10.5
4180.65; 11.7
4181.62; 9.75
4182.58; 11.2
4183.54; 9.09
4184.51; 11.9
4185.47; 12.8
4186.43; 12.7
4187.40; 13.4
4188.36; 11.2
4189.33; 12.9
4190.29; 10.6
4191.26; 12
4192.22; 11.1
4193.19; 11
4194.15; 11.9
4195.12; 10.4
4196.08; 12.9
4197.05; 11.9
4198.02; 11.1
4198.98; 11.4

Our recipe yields 0.8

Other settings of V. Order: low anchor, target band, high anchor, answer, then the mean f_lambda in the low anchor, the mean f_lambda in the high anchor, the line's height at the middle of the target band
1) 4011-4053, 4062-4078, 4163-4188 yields 1.6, 11.6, 11.1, 11.5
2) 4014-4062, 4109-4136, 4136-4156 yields 0.6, 11.5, 11.6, 11.6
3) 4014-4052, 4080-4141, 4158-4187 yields -0.4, 11.7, 11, 11.3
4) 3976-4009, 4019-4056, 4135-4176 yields -4.0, 10.3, 11.4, 10.6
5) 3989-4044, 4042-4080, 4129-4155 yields 1.8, 11.5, 11.5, 11.5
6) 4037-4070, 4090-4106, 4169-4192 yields 0.5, 11.2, 10.9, 11.1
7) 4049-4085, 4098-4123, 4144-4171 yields 1.3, 10.9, 11.5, 11.2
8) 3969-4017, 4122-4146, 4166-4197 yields -1.8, 9.77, 11.1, 10.8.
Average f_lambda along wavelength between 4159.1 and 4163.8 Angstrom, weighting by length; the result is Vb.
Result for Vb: 11.8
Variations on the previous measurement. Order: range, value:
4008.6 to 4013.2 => 11.5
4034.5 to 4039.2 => 11.3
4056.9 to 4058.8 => 10.8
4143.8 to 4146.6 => 11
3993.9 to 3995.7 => 9.52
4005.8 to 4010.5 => 11.2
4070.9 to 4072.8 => 10.2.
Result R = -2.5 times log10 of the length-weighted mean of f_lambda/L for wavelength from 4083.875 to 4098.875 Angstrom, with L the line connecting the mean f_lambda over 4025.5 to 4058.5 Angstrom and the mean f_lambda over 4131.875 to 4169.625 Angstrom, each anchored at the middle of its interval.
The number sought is -0.04 mag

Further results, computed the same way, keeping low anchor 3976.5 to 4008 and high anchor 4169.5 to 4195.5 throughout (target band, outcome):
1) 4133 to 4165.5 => -0.06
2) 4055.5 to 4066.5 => 0.06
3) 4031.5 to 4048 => -0.08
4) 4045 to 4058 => -0.11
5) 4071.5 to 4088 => -0.07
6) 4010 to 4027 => -0.13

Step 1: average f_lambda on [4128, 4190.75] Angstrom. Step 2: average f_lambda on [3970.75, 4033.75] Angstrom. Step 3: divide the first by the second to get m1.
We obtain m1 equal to 1.1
